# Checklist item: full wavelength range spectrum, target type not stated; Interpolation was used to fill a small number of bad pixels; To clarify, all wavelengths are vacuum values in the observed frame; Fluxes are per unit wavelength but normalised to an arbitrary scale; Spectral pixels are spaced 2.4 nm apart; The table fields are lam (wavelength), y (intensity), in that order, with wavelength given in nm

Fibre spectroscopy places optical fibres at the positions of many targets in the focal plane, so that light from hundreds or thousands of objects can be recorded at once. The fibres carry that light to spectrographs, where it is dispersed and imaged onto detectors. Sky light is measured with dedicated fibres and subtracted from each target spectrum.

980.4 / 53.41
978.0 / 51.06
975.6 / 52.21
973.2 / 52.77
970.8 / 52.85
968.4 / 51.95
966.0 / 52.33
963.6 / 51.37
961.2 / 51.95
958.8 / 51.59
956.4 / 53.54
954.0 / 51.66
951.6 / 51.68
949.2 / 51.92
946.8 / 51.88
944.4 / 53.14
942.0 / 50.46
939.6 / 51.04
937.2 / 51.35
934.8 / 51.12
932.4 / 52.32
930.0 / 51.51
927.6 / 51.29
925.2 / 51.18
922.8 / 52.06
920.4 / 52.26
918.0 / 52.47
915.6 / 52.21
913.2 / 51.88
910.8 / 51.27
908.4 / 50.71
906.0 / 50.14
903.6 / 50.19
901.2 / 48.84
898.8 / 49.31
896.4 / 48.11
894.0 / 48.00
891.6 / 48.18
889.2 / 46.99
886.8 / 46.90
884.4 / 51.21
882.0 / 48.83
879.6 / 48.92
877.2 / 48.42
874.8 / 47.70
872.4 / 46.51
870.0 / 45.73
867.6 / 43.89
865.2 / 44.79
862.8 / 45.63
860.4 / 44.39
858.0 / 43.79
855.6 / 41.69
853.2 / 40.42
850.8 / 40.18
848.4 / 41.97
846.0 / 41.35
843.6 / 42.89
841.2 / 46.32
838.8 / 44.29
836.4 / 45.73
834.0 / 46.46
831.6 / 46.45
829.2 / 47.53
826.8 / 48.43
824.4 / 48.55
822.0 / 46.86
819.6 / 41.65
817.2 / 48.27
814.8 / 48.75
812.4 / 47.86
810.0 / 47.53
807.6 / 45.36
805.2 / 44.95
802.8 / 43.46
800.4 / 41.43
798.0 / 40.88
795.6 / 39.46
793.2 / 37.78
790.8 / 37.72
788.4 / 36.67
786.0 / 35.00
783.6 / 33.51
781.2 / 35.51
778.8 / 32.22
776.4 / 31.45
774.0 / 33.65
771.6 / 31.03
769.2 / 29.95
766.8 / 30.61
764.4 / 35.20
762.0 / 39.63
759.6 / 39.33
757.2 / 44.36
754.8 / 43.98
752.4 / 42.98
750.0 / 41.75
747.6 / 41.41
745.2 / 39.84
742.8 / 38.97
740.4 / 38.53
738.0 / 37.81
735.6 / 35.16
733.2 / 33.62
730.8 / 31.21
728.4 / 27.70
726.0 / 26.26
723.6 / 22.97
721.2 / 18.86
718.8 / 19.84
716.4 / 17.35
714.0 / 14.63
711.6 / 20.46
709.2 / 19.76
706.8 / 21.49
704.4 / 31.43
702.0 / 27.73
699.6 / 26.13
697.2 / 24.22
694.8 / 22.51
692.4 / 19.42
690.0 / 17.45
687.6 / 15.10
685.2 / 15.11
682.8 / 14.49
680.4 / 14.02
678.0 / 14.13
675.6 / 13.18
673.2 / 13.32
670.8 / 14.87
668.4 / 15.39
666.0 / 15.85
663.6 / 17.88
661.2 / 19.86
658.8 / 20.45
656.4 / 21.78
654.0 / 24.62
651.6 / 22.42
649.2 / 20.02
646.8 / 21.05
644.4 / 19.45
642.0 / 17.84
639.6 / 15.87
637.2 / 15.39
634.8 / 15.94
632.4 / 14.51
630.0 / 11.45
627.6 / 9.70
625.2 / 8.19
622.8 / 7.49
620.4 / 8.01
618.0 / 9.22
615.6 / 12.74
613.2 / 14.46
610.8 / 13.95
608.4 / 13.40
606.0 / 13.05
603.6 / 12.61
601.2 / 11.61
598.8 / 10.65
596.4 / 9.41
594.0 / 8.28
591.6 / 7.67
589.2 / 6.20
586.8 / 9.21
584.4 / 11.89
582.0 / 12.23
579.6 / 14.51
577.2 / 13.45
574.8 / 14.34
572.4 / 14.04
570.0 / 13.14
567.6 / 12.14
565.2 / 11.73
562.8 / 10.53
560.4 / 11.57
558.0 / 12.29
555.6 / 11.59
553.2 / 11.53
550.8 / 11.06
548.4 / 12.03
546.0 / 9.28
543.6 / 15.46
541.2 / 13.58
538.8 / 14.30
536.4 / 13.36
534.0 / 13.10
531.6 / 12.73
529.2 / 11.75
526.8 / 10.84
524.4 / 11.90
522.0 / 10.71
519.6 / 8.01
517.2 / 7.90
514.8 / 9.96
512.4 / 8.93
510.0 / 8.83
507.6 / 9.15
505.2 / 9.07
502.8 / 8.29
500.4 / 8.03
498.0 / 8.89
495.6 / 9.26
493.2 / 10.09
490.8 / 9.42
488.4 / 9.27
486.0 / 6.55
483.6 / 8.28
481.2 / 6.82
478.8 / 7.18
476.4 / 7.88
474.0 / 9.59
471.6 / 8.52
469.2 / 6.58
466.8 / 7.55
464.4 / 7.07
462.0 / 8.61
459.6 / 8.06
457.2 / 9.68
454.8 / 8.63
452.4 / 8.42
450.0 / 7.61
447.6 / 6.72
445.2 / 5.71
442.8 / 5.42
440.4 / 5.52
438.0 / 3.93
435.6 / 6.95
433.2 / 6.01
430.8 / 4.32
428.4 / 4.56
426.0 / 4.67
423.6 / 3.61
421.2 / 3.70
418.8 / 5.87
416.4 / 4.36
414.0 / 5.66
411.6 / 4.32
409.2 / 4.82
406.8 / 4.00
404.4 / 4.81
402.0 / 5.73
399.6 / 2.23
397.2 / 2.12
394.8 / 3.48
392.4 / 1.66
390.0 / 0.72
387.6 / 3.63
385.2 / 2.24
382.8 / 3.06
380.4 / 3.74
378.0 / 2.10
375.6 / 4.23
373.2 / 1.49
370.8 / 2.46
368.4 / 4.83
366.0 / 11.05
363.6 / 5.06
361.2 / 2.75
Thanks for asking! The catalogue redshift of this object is 0.00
